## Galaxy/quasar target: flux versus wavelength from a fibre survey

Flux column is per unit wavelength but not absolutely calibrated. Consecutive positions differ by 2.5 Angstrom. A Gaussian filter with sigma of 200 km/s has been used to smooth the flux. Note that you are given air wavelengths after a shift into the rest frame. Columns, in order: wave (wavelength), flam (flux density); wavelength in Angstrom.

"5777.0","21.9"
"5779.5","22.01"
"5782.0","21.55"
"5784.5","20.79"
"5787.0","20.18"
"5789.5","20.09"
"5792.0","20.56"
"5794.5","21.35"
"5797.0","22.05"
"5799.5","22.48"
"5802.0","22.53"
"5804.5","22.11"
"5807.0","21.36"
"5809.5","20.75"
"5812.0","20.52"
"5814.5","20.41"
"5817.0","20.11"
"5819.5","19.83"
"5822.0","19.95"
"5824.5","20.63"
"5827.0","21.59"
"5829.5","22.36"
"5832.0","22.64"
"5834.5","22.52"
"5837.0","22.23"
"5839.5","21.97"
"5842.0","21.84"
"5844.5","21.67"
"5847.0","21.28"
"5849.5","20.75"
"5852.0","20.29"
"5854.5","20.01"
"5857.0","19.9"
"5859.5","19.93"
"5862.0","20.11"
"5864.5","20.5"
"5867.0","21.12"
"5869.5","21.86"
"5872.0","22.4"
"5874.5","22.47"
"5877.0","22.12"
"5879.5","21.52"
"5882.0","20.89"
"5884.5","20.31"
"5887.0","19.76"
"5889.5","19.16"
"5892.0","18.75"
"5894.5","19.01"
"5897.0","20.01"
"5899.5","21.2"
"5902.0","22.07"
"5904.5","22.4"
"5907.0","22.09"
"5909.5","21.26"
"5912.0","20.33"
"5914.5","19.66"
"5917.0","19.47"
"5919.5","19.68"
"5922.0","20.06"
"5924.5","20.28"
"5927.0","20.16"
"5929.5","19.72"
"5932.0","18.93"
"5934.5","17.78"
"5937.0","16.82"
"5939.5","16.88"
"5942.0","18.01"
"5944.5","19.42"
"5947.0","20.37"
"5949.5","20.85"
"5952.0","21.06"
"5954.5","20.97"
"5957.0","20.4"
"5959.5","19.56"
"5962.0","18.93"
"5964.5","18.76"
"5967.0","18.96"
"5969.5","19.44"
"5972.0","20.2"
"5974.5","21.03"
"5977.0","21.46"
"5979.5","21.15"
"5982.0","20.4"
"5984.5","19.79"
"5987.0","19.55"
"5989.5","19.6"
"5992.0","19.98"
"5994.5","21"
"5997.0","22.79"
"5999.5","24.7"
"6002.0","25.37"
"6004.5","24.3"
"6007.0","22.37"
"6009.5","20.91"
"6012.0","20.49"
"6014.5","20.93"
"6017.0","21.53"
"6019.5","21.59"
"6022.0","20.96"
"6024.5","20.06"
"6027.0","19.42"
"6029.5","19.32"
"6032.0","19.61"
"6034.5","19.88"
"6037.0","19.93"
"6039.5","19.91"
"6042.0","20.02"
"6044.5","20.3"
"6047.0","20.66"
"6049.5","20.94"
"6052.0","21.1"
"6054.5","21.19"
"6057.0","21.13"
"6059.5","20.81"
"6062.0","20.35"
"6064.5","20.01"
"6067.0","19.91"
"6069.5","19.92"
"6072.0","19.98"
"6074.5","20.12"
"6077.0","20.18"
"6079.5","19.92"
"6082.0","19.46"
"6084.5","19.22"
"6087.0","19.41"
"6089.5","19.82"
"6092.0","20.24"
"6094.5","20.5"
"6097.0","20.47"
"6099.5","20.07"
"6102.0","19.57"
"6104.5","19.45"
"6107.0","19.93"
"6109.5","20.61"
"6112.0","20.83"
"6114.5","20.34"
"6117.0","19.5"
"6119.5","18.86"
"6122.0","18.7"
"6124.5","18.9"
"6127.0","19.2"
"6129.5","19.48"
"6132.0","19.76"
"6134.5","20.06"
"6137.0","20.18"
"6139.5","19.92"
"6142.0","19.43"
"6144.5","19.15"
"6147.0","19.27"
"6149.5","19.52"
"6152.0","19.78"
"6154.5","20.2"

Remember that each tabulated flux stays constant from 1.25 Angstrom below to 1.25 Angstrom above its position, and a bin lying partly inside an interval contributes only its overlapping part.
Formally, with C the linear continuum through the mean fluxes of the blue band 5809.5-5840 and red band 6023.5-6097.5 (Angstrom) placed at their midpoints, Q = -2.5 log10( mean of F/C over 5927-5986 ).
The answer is 0.05 mag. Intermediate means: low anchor 21.2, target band 19.6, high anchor 20.1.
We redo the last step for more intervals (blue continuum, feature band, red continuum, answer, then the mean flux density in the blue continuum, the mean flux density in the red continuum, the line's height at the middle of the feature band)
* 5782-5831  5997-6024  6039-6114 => -0.095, 21.1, 20.2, 20.4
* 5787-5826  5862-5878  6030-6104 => -0.044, 21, 20.1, 20.8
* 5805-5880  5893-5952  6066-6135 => 0.047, 21.2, 19.8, 20.7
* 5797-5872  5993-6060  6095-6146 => -0.050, 21.2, 19.7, 20.2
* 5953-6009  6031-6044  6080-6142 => 0.029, 20.9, 19.8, 20.4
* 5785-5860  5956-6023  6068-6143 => -0.033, 21.1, 19.8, 20.4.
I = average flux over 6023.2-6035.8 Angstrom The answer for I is 19.7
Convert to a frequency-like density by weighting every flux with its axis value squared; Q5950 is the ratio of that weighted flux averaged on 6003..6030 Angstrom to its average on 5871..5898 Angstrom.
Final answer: 1.1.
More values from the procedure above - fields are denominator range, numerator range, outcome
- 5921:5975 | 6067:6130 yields 1.07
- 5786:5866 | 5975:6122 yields 1.05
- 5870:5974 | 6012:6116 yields 1.06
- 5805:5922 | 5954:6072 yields 1.04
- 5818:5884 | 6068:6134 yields 1.01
